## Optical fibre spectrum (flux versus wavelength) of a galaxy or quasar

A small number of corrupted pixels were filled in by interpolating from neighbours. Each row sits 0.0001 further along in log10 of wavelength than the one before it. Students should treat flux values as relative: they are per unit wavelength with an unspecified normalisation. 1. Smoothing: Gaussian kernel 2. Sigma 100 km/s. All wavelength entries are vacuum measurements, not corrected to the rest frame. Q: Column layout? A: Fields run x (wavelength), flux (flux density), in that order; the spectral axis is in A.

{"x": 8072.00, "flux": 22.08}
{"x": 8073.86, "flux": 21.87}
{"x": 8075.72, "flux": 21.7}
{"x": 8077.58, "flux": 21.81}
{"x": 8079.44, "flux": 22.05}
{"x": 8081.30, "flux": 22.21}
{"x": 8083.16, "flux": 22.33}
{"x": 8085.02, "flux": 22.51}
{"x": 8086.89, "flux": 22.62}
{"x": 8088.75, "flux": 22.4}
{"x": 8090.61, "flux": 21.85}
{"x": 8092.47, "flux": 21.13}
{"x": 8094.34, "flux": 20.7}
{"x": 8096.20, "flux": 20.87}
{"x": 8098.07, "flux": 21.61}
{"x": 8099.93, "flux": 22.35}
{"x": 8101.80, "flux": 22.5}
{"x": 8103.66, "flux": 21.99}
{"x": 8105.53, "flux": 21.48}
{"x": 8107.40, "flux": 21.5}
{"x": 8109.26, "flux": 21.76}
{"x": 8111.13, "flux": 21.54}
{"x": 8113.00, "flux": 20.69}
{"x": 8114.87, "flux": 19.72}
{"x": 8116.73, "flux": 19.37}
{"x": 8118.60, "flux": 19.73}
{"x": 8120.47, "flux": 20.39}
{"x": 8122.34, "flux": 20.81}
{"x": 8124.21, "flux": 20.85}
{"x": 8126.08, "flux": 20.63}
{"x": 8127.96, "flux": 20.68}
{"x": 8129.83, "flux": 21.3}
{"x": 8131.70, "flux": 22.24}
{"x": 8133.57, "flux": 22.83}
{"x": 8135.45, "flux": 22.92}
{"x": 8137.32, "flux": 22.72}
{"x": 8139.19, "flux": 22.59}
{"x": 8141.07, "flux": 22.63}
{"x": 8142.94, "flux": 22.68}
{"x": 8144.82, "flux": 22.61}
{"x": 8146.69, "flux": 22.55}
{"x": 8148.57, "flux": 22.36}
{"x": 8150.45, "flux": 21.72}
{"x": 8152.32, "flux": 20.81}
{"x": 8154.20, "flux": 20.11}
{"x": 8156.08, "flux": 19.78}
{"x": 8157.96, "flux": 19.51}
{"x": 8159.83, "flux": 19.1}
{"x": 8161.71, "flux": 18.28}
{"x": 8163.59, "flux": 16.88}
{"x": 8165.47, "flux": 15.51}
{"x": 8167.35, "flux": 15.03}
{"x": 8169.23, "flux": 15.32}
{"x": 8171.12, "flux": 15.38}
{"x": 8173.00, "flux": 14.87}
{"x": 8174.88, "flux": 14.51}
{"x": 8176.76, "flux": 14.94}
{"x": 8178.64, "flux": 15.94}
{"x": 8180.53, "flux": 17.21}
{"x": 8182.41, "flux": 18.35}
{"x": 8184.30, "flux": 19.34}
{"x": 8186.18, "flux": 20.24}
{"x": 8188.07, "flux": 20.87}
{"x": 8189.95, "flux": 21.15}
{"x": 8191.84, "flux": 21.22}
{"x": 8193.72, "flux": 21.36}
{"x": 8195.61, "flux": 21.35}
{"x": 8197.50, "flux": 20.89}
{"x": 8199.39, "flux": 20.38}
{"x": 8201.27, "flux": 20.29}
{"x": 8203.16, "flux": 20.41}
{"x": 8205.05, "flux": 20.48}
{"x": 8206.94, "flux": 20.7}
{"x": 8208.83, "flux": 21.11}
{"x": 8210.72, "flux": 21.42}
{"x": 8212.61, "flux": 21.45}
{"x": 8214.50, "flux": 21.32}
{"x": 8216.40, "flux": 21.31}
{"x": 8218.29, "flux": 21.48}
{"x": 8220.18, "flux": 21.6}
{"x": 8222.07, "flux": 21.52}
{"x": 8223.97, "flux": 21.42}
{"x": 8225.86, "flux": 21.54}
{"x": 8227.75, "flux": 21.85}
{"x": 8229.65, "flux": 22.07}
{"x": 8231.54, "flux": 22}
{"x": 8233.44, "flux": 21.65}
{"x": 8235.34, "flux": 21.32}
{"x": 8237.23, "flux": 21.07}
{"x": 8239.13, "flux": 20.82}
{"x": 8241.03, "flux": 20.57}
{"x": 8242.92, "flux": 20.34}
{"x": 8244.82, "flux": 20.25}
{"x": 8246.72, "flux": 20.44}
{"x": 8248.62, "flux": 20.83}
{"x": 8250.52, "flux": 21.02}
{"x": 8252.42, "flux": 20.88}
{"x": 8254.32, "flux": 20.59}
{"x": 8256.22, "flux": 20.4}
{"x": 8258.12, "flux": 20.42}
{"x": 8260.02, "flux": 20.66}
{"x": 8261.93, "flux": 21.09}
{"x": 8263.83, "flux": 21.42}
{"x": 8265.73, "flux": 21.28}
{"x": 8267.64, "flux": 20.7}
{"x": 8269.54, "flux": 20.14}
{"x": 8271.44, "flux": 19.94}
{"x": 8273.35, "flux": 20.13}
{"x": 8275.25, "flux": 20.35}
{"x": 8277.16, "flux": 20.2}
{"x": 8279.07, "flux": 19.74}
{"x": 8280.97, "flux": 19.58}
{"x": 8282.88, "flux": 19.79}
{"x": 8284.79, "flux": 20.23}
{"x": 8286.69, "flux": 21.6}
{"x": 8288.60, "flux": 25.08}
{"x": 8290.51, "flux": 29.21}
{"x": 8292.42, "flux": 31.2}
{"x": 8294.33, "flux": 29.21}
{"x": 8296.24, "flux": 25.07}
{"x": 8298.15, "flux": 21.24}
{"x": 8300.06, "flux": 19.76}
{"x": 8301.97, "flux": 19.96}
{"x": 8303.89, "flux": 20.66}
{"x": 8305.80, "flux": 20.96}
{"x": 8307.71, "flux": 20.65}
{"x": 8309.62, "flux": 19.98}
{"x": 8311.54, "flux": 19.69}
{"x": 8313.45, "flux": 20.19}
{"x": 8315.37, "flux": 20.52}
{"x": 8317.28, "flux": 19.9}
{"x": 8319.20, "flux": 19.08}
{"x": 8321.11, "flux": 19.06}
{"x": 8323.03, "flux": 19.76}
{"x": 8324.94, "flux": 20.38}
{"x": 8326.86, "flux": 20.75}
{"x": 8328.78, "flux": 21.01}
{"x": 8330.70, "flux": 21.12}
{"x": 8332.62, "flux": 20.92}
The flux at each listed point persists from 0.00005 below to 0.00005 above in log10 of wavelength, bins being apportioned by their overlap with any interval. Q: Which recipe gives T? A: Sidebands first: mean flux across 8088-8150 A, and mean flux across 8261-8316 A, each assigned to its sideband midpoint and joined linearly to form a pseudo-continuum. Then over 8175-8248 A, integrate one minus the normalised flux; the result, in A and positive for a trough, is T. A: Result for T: 3.9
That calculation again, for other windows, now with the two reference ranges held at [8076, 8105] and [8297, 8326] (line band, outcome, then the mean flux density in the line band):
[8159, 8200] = 6.0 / 18.1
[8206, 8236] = -0.9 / 21.5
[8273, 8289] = -0.2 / 20.6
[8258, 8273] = -0.1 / 20.7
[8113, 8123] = 0.8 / 20.1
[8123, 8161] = 0.0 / 21.5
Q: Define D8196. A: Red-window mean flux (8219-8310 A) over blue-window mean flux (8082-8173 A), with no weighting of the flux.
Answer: 1.04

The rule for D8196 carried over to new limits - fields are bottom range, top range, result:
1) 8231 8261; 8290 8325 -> 1.05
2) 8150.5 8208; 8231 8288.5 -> 1.11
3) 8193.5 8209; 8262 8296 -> 1.08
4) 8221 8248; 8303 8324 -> 0.95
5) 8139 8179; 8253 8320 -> 1.14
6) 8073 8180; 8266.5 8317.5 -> 1.06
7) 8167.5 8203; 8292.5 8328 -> 1.15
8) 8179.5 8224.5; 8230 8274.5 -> 1.01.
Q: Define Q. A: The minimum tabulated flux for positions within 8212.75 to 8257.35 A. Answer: 20.25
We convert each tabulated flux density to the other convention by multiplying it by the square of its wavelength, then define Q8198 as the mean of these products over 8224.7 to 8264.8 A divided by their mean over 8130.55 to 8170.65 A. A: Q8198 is 1.06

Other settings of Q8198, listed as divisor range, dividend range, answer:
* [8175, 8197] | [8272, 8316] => 1.18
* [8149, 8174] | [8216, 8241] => 1.22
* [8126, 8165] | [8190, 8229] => 1.02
